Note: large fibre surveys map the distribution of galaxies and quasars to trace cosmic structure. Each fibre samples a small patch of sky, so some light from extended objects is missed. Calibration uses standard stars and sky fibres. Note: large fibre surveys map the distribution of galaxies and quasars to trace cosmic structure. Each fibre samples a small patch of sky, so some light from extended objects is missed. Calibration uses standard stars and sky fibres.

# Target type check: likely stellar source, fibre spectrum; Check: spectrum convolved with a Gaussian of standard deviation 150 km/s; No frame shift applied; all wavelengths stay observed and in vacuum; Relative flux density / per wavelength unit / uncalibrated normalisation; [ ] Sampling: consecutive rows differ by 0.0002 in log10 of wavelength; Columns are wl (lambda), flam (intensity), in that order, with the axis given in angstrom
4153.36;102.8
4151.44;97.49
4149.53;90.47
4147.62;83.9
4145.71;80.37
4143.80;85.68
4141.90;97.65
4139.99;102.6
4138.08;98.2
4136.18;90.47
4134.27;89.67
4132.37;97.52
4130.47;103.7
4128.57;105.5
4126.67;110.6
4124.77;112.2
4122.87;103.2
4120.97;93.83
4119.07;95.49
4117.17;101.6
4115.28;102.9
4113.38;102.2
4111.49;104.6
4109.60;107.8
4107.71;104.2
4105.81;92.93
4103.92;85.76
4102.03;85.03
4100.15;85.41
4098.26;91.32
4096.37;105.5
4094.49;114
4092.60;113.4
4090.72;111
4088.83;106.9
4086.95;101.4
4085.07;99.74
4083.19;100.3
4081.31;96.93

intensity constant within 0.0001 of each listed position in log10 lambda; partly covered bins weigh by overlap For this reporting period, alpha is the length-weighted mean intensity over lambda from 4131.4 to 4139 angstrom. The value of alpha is 94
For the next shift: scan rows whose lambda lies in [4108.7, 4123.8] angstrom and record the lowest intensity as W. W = 93.83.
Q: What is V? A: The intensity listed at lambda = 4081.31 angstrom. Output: 96.93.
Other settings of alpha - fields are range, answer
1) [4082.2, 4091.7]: 104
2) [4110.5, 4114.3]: 104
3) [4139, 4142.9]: 99.9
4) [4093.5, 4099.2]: 104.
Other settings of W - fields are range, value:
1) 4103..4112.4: 85.76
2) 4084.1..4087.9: 99.74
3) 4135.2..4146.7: 80.37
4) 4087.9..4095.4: 106.9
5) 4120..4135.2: 89.67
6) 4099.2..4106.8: 85.03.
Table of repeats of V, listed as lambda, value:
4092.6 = 113.4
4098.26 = 91.32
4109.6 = 107.8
